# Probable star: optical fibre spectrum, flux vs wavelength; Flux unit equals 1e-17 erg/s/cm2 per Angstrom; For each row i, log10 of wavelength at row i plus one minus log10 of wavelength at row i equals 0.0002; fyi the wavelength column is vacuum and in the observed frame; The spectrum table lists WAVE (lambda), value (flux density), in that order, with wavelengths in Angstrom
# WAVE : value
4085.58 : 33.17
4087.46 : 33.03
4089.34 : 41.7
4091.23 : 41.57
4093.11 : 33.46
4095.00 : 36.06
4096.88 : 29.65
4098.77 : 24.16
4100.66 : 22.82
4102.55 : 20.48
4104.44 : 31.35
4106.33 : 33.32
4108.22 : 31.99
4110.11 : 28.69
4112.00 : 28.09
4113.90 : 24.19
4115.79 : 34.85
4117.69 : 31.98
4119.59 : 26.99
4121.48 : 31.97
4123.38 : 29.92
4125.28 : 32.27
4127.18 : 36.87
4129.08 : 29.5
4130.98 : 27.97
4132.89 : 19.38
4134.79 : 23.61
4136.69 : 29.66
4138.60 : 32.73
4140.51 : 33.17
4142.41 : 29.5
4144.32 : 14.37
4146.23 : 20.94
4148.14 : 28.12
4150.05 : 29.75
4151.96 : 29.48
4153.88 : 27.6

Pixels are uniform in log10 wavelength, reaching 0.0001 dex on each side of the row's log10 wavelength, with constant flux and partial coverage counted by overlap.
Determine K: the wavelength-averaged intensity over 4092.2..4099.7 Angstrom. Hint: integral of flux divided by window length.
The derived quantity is 30.8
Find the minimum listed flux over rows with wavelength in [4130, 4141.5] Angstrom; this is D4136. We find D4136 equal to 19.38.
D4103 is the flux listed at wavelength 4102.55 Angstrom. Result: 20.48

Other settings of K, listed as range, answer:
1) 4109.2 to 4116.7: 28.9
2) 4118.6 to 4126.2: 30.3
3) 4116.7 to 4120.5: 29.5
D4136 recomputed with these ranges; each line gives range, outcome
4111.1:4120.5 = 24.19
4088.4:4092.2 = 41.57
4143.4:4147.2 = 14.37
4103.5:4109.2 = 31.35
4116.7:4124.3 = 26.99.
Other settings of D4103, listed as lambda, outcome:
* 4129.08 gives 29.5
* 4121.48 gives 31.97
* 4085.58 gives 33.17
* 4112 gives 28.09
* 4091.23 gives 41.57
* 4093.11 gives 33.46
